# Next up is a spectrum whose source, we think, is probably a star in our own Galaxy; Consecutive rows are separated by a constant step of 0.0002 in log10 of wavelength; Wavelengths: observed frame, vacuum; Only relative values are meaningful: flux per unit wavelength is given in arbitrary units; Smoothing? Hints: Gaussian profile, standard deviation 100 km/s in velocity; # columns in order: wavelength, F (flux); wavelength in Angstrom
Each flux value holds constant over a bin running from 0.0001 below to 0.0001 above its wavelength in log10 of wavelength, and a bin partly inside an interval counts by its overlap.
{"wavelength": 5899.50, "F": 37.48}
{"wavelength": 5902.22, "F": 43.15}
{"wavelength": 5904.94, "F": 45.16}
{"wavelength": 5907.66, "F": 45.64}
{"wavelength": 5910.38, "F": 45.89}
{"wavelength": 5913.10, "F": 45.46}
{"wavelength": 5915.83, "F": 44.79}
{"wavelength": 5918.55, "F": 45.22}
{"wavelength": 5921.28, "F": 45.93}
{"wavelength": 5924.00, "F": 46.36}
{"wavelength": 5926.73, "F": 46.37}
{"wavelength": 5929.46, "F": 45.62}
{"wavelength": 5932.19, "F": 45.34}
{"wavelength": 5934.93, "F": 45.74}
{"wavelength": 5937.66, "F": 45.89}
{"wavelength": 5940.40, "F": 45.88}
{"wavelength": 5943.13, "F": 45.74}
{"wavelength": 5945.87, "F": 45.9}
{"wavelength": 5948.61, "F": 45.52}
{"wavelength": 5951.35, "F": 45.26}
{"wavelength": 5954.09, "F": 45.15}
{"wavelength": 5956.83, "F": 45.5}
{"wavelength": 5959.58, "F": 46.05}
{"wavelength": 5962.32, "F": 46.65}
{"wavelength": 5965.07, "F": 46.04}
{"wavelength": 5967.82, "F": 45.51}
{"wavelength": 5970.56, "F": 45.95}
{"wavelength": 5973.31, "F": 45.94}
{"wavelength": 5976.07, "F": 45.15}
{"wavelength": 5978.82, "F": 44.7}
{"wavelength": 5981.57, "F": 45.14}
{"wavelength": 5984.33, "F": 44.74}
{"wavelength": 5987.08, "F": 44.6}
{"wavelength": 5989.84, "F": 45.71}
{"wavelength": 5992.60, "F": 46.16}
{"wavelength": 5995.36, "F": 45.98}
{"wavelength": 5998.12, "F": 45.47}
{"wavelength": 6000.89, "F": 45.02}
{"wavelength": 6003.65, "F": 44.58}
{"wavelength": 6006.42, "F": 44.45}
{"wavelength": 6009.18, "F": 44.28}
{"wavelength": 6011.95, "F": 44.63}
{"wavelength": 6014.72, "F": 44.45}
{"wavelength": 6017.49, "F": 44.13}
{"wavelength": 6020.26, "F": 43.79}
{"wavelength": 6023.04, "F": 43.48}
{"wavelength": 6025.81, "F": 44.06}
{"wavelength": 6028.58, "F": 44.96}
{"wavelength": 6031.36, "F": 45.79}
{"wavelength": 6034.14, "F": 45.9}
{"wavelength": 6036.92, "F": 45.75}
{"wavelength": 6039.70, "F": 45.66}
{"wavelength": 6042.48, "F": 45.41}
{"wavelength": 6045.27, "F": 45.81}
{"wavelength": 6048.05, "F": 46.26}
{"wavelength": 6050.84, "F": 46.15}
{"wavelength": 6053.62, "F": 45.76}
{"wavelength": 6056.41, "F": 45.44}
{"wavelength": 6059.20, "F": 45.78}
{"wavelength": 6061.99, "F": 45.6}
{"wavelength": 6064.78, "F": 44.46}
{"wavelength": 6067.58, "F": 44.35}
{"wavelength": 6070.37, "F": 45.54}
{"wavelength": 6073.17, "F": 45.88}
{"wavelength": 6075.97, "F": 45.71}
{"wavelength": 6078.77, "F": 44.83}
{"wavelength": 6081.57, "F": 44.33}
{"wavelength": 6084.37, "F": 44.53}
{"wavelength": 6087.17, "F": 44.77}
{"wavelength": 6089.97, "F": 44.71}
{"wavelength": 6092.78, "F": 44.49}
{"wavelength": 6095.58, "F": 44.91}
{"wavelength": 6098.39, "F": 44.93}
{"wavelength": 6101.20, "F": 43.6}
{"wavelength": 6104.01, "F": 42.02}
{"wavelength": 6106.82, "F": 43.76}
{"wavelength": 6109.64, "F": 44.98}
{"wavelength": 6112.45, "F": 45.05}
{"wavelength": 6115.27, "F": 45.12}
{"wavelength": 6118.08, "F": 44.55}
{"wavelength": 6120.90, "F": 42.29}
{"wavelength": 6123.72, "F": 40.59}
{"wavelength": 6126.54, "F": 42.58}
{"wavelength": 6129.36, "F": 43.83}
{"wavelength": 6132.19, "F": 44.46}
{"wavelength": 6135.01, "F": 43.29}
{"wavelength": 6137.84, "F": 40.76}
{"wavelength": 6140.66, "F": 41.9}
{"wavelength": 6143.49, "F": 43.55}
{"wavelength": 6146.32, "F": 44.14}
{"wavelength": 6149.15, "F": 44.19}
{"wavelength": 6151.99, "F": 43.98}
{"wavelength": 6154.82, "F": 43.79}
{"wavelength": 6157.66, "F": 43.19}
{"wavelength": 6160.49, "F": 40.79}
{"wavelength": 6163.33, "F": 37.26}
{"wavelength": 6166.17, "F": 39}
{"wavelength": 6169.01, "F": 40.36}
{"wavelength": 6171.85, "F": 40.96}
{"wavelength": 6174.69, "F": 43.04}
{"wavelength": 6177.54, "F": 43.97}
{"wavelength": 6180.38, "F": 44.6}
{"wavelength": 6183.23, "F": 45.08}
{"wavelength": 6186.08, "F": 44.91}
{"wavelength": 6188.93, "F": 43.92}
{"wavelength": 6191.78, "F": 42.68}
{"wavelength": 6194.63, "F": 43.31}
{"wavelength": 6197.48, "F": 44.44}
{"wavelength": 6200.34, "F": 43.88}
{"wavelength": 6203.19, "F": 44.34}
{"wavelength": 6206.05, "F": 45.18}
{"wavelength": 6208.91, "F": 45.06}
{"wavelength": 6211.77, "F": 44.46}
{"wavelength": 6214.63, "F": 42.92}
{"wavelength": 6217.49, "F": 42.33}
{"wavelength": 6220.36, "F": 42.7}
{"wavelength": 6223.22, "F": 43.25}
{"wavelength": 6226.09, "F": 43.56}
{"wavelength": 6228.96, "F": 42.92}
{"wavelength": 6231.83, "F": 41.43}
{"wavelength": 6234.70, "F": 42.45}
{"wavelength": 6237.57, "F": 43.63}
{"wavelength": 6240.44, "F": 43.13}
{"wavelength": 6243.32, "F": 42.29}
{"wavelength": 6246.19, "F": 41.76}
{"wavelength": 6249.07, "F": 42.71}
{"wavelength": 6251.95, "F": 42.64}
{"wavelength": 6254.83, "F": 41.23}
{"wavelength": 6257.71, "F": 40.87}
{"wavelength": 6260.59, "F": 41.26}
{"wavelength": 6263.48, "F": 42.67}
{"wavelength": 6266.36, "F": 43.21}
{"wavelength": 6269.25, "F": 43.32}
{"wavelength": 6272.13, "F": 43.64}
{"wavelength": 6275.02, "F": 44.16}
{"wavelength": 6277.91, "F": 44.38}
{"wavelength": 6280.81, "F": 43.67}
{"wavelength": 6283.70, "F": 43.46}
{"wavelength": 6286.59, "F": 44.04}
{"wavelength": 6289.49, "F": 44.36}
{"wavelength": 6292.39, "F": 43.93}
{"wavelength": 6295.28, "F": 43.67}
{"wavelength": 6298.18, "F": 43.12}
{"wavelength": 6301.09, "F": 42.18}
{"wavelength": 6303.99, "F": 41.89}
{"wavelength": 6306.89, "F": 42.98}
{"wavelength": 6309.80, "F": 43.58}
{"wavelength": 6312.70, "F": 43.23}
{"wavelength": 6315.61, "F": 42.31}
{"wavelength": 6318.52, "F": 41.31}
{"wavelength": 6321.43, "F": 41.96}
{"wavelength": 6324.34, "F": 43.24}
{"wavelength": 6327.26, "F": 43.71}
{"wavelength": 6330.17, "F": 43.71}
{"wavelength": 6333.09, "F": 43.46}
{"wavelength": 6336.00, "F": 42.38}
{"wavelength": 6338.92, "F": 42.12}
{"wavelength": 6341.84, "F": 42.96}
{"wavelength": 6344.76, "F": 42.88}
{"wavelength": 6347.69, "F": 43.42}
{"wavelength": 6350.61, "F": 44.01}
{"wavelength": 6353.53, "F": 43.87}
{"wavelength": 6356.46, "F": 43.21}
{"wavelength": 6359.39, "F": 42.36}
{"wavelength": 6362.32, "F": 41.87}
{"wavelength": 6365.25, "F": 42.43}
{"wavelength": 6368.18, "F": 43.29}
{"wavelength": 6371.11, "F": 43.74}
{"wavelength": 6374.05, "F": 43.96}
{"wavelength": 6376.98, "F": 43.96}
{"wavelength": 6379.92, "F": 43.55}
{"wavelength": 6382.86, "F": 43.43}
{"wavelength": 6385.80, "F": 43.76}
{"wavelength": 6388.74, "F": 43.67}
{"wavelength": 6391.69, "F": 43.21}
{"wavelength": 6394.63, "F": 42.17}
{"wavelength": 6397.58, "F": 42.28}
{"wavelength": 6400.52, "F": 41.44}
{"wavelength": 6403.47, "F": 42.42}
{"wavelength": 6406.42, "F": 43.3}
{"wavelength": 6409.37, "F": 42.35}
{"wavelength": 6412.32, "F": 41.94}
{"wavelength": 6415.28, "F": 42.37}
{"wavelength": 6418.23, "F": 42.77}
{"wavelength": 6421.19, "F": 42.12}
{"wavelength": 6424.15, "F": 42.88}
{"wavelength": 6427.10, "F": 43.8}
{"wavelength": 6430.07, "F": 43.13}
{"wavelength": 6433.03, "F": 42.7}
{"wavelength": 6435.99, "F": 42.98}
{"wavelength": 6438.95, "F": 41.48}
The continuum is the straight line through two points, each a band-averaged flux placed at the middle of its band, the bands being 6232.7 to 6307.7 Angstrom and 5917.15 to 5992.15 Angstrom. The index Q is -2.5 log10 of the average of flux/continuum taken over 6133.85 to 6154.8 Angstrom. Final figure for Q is 0.02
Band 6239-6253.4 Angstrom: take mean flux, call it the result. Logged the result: 42.5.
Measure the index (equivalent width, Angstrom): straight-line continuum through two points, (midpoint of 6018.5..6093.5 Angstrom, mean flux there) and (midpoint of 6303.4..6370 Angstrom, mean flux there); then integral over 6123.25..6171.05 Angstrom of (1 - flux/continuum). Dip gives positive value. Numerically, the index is 2.4 Angstrom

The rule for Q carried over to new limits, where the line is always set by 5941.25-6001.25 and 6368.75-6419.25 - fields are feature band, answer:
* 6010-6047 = 0.007 mag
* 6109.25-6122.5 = 0.009 mag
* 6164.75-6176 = 0.089 mag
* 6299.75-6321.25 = 0.025 mag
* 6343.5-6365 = 0.004 mag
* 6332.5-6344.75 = 0.015 mag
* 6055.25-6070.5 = -0.004 mag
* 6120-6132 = 0.052 mag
